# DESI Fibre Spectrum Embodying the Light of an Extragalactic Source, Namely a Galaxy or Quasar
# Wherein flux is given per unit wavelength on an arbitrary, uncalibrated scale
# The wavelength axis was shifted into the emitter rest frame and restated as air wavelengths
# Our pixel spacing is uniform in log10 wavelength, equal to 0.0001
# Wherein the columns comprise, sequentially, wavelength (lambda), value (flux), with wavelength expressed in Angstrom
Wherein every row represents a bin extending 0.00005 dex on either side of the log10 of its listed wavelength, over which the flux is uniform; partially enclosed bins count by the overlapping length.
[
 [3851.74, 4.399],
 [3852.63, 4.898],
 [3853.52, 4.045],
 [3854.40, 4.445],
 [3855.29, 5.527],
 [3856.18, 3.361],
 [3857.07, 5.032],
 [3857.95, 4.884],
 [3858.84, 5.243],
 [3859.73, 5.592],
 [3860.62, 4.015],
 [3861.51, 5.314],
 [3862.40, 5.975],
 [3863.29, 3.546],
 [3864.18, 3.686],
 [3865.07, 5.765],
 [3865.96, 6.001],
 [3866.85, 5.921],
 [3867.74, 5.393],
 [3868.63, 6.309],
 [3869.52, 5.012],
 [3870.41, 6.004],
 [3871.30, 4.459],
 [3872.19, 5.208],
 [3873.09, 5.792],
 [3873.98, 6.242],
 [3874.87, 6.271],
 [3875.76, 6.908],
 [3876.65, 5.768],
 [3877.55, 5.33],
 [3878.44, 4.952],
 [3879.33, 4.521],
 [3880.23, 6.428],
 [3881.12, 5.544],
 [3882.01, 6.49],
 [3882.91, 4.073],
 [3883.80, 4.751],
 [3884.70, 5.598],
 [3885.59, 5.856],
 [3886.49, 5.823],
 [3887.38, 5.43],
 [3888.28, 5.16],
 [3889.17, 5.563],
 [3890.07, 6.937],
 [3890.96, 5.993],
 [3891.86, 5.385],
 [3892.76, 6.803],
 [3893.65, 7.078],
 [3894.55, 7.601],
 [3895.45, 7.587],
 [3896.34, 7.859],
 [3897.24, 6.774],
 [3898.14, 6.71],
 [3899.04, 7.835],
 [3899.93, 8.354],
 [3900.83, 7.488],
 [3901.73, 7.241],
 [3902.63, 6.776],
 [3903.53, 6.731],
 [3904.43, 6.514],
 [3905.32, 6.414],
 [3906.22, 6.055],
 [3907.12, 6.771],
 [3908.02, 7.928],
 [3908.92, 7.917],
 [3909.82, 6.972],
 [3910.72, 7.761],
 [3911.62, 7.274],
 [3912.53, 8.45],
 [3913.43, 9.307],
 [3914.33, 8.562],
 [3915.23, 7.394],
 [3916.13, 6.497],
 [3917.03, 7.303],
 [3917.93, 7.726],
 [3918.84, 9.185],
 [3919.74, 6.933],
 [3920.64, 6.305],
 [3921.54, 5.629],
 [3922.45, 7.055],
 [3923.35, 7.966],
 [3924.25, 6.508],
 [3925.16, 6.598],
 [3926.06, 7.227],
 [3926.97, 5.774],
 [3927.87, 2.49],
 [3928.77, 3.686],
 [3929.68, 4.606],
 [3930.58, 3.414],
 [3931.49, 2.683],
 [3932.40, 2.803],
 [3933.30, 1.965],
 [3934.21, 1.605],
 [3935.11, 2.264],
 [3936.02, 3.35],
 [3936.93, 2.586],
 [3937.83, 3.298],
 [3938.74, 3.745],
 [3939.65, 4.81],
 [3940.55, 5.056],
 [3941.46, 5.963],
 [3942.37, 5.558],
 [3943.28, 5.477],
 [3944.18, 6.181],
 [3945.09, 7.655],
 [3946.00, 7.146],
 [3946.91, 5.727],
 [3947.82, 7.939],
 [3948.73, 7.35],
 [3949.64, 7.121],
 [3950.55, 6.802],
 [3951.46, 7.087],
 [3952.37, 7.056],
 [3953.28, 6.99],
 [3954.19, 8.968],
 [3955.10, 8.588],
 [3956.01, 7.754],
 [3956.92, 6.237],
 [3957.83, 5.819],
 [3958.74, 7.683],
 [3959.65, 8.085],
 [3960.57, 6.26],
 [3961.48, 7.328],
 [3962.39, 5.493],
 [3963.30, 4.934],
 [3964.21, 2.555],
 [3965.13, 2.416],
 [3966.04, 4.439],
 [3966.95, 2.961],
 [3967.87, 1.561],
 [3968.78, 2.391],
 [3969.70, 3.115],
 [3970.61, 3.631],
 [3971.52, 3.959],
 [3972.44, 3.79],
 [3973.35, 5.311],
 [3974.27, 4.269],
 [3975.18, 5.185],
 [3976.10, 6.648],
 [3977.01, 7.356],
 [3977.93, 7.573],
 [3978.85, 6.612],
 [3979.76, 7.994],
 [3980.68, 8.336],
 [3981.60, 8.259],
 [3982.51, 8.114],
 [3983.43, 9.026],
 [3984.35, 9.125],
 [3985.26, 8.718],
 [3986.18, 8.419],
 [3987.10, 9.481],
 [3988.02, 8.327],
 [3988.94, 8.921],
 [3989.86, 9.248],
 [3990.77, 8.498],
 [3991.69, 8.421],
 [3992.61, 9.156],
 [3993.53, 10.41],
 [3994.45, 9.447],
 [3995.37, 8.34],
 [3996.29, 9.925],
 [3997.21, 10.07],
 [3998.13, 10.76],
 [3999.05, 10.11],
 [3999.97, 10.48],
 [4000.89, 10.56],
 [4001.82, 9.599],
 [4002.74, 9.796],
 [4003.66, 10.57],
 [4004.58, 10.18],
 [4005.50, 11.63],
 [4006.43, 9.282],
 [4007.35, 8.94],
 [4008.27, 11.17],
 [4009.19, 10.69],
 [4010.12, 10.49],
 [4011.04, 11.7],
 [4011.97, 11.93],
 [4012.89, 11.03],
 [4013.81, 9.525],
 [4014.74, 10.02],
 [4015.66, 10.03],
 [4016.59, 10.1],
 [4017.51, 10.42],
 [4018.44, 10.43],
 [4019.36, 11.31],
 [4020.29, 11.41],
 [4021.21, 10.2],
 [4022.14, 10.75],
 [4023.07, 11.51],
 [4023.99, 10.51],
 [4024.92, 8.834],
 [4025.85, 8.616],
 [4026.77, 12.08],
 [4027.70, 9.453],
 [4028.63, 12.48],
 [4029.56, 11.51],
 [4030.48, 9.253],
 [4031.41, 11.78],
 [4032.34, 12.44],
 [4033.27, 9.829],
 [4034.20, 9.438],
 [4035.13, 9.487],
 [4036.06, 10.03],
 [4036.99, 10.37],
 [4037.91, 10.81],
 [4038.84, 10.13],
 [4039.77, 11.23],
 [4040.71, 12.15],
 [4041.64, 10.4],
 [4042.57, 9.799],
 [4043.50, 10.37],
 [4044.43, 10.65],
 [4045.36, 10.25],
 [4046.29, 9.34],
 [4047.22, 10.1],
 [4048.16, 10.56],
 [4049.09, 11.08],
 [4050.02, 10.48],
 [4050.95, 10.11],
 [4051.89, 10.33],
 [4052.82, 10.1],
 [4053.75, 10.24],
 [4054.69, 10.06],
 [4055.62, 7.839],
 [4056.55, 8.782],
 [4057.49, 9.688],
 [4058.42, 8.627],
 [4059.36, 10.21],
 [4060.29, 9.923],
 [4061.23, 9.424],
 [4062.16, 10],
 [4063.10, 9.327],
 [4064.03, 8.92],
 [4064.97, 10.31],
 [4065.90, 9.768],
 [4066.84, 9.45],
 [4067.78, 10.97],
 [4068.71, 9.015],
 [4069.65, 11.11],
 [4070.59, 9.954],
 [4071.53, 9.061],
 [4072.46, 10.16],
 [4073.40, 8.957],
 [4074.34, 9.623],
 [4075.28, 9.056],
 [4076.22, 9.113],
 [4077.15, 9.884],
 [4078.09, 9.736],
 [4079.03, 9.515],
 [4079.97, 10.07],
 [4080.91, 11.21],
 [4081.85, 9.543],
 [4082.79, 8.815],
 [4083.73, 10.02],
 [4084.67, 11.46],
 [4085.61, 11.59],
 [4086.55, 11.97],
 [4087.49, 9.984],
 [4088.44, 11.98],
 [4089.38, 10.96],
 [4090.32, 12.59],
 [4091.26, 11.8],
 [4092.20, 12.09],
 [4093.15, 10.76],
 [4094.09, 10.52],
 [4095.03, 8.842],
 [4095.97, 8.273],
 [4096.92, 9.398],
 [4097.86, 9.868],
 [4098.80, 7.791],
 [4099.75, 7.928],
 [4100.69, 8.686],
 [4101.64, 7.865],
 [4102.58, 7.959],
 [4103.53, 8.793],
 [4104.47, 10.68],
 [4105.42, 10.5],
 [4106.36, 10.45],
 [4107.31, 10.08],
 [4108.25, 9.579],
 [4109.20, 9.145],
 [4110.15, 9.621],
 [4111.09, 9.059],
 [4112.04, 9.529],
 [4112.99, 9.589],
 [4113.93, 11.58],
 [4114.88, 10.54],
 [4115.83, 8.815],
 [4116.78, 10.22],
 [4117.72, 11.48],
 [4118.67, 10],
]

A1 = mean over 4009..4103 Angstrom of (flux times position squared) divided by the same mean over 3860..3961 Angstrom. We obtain 1.8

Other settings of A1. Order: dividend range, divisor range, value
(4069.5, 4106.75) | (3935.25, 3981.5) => 1.87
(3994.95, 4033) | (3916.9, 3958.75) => 1.89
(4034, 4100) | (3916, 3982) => 1.91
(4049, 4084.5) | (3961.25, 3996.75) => 1.53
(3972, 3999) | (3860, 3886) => 1.60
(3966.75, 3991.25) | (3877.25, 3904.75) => 1.09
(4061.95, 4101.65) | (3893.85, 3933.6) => 1.64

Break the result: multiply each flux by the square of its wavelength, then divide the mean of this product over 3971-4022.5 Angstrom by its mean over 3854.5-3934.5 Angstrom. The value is 1.6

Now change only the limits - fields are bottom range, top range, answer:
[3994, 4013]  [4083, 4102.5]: 1.03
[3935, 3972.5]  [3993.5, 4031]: 1.96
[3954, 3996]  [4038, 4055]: 1.60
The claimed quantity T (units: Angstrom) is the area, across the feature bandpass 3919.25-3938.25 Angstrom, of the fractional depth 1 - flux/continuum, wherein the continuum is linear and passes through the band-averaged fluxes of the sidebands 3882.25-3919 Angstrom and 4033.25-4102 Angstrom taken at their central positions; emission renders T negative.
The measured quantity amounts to 7.4 Angstrom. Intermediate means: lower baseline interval 6.89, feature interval 4.52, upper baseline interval 10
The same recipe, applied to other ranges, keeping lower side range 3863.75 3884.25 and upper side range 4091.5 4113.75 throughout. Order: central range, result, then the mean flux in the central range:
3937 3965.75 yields 2.9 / 6.17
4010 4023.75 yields -4.7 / 10.7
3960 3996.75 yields 3.6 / 6.66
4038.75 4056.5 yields -3.6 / 10.2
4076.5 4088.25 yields -1.5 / 10.3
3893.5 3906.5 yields -2.6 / 7.15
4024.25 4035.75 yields -3.1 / 10.4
